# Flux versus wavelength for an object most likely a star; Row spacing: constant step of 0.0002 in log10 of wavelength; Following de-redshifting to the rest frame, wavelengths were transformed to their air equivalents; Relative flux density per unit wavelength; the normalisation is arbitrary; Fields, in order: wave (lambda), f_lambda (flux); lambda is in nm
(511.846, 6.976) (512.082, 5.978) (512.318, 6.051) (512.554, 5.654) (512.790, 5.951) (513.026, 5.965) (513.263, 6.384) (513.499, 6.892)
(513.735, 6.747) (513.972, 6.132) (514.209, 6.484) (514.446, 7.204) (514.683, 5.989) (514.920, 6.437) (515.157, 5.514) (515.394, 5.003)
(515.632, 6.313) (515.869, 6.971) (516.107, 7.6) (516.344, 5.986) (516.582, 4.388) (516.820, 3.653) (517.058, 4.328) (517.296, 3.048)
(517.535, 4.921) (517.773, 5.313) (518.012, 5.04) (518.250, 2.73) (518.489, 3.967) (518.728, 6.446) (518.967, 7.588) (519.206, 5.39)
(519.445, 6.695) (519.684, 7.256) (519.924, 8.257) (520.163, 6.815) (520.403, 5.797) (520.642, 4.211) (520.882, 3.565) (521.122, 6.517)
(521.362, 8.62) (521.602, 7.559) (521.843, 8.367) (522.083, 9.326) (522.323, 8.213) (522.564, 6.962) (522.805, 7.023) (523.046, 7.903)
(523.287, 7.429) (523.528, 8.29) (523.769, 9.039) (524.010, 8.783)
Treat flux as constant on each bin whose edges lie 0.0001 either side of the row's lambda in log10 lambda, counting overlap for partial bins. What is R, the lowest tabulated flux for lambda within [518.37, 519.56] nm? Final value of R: 3.967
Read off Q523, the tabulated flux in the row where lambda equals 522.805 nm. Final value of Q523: 7.023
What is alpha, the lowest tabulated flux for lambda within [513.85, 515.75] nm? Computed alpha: 5.003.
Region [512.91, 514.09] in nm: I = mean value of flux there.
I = 6.42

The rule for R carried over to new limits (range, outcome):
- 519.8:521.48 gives 3.565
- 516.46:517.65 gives 3.048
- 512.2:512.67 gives 5.654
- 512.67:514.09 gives 5.951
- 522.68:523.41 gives 7.023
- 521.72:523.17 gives 6.962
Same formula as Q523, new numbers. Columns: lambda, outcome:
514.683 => 5.989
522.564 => 6.962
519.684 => 7.256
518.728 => 6.446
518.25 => 2.73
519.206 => 5.39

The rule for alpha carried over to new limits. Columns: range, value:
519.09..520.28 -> 5.39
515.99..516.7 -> 4.388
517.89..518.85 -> 2.73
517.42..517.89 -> 4.921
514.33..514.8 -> 5.989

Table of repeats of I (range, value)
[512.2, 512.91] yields 5.89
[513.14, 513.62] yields 6.64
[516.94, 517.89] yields 4.4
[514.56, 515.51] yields 5.75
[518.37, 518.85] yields 5.22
